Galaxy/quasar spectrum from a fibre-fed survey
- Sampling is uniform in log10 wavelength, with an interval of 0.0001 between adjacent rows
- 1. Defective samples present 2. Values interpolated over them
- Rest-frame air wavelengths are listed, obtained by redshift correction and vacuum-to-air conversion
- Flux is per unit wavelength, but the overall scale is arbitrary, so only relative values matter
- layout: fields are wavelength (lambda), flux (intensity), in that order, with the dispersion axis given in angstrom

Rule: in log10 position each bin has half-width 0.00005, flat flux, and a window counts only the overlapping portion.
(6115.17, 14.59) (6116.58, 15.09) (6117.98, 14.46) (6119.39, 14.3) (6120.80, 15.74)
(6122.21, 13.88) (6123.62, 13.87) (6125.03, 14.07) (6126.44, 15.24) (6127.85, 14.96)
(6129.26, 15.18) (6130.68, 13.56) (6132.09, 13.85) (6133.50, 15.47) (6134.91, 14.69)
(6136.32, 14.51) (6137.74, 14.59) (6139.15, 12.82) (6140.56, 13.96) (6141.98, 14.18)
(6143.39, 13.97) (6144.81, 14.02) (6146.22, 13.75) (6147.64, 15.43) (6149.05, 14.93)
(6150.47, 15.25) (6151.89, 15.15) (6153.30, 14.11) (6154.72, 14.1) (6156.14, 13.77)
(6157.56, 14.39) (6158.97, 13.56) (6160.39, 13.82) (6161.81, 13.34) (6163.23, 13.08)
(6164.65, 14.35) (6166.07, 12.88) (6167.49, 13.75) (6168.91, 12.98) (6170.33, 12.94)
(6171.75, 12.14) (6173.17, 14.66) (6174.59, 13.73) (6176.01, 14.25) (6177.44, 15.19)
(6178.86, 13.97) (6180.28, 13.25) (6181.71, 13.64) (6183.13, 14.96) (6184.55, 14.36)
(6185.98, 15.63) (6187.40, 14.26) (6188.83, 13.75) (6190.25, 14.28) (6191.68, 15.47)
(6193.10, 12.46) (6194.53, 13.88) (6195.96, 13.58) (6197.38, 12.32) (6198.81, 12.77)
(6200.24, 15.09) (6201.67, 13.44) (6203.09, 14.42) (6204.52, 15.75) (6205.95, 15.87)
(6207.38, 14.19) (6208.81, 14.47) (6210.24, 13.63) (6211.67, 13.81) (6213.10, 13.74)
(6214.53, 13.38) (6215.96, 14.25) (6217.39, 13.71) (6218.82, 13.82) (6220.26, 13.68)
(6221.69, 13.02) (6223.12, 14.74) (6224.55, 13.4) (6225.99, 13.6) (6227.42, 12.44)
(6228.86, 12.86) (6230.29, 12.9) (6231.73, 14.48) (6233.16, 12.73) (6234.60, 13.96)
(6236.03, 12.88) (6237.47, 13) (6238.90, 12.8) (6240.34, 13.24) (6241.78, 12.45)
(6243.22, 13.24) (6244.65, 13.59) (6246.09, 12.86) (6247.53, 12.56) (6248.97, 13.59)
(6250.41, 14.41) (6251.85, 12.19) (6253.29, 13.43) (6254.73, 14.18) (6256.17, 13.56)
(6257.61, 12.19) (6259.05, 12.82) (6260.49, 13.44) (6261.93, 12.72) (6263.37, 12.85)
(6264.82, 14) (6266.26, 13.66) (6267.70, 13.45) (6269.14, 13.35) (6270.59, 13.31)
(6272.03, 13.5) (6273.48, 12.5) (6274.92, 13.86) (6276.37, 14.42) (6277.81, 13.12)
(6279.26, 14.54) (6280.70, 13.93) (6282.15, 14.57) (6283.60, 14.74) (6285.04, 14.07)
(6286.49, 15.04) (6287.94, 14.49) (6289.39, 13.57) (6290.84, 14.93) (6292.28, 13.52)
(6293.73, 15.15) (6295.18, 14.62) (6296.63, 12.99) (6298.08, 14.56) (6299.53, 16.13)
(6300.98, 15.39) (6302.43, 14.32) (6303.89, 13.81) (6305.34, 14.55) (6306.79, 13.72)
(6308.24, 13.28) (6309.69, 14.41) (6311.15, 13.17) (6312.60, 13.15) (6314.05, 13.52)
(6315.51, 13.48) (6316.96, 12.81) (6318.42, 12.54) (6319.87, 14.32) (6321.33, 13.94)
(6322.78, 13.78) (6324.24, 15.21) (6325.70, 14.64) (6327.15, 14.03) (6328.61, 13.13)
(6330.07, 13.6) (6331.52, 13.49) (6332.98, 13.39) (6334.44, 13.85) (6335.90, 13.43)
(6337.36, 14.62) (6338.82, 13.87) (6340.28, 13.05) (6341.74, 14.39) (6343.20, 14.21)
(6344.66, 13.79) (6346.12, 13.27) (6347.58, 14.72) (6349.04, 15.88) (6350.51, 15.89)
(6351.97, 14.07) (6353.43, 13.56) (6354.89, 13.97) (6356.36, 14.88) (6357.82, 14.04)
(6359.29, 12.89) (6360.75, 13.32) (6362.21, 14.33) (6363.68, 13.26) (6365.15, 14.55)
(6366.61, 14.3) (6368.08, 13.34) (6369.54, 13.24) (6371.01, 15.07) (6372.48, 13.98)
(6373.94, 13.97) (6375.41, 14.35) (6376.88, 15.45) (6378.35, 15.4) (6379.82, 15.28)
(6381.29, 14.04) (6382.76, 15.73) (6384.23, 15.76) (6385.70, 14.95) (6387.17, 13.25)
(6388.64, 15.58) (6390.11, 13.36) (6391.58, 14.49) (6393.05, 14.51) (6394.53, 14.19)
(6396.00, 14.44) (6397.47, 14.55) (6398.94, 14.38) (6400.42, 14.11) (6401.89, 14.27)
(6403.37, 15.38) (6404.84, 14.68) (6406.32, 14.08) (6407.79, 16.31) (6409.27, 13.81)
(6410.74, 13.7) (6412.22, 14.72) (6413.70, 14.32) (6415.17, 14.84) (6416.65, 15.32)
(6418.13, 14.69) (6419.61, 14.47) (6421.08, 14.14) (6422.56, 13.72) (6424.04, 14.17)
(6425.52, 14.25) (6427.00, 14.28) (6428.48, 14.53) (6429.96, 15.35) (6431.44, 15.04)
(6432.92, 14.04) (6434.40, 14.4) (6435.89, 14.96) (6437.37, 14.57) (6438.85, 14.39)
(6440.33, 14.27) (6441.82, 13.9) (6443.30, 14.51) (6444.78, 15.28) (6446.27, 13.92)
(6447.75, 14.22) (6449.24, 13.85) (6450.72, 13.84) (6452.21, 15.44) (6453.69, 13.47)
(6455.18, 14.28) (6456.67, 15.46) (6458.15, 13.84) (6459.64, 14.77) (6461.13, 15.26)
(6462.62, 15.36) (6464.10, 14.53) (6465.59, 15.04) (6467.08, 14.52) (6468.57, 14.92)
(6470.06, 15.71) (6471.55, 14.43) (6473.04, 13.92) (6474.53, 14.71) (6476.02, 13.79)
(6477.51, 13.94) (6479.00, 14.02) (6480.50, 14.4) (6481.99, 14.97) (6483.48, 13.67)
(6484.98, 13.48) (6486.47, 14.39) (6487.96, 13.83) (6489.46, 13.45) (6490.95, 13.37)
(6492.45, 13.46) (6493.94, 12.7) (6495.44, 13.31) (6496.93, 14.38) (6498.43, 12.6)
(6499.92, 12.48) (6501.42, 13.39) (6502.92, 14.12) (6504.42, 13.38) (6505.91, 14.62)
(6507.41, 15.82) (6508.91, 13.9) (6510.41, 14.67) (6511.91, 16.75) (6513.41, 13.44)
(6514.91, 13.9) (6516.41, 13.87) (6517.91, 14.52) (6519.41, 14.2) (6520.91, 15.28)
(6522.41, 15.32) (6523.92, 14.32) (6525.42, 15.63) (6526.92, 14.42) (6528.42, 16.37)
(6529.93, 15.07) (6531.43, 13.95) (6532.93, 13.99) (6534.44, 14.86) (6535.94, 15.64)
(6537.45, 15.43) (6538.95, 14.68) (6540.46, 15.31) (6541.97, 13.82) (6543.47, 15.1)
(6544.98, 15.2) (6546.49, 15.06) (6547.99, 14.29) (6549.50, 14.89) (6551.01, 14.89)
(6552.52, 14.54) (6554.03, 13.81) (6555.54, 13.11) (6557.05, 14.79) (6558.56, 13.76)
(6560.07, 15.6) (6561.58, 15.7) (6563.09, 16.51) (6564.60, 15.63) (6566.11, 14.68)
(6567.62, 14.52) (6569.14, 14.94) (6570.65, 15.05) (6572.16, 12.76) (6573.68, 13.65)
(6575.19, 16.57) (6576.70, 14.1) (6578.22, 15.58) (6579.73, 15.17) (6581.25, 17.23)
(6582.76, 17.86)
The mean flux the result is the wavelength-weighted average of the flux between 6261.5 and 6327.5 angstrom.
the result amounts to 14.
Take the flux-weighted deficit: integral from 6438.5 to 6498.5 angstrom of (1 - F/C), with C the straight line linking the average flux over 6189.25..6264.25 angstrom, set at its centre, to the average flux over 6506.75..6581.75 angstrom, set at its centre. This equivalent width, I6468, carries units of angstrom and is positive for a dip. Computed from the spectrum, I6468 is 1.1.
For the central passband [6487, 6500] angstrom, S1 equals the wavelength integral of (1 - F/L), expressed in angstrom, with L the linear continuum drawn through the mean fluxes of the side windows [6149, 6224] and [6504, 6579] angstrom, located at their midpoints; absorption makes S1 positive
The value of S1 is 1.2 angstrom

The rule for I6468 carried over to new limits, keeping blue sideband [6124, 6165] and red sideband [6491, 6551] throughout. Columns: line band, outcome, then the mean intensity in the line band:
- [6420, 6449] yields 0.0 angstrom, 14.4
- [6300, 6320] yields 0.8 angstrom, 13.8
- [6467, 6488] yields 0.2 angstrom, 14.3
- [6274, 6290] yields 0.2 angstrom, 14.2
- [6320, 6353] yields 0.6 angstrom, 14.1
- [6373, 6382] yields -0.2 angstrom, 14.7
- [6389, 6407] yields 0.0 angstrom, 14.4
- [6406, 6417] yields -0.2 angstrom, 14.6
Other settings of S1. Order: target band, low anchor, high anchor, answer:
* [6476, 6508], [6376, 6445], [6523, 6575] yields 2.0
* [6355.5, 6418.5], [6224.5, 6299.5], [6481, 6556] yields -2.2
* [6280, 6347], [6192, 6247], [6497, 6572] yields -0.5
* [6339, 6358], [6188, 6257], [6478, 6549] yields -0.5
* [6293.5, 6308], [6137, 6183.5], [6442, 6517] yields -0.4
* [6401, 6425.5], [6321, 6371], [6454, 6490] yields -0.5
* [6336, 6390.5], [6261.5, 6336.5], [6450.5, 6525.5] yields -1.1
